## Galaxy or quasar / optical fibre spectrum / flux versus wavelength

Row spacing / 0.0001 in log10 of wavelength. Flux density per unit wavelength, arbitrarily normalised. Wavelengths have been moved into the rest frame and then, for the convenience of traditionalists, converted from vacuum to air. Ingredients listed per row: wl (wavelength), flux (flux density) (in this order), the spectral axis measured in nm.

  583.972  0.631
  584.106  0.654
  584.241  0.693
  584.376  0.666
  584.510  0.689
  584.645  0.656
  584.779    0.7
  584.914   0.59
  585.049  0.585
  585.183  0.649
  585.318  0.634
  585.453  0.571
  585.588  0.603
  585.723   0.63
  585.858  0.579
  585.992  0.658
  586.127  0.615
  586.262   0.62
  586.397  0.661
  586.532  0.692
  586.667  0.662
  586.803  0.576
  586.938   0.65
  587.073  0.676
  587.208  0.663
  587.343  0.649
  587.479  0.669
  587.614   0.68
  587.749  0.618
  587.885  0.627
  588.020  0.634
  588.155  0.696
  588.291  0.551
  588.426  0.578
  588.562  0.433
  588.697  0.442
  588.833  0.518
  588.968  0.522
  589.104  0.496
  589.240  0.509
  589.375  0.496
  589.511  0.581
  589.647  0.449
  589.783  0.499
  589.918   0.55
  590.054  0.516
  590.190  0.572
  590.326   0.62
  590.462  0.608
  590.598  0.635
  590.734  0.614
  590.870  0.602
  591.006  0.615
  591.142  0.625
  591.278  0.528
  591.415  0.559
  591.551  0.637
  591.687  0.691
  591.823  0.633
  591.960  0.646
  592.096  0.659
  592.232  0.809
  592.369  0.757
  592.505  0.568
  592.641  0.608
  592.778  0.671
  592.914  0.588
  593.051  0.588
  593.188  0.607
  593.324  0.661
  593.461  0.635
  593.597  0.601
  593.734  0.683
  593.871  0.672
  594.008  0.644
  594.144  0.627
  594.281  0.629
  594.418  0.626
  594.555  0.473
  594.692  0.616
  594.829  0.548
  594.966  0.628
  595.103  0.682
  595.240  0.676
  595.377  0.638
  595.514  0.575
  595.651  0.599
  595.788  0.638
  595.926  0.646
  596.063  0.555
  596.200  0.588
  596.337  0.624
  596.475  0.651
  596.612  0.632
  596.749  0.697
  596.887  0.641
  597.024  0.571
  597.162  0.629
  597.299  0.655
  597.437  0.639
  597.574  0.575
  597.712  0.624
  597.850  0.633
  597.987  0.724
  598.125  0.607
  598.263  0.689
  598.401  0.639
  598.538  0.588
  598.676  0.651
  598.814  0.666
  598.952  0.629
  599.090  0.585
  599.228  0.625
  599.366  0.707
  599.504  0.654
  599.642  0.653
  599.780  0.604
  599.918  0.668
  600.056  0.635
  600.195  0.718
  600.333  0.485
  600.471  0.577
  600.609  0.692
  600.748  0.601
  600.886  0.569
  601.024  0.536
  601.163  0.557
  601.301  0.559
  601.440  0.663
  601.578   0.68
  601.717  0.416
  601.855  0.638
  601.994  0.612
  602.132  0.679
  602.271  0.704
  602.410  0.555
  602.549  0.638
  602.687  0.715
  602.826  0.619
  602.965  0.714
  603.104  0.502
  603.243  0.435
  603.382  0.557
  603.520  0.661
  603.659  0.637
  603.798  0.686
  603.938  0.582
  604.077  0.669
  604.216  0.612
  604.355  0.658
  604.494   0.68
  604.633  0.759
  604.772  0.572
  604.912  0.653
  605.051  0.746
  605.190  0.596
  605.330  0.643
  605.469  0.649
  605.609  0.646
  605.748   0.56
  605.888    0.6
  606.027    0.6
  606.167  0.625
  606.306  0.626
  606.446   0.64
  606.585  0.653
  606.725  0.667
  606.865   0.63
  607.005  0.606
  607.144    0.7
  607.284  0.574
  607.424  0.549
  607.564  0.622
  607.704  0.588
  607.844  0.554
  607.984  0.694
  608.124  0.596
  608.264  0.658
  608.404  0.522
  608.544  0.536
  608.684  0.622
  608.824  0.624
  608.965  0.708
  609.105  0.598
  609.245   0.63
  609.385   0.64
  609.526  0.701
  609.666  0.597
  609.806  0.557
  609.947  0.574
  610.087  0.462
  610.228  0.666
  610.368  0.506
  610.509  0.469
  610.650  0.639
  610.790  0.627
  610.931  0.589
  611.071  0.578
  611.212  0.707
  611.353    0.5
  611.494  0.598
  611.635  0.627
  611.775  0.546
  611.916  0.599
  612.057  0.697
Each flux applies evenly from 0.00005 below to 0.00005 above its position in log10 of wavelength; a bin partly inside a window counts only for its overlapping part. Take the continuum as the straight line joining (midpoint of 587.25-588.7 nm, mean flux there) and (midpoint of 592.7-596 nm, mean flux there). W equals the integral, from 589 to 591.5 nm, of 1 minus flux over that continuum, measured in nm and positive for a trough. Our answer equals 0.21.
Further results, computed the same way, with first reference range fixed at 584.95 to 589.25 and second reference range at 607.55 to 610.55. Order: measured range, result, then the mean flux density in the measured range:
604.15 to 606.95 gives -0.20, 0.641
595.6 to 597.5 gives -0.08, 0.626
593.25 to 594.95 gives -0.04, 0.618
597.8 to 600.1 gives -0.17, 0.645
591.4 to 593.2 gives -0.13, 0.648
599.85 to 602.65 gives -0.05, 0.61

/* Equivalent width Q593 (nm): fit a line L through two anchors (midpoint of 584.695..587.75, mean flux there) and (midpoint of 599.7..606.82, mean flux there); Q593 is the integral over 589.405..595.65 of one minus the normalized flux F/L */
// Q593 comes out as 0.18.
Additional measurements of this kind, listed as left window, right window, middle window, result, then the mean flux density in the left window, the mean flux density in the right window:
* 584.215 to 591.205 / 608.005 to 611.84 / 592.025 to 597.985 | -0.302 nm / 0.602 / 0.597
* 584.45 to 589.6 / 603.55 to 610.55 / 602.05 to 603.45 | 0.011 nm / 0.606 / 0.62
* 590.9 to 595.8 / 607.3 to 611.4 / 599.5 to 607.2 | -0.198 nm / 0.629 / 0.597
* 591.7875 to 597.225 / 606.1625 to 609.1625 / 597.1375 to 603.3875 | 0.048 nm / 0.63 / 0.618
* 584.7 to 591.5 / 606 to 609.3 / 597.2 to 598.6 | -0.072 nm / 0.594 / 0.618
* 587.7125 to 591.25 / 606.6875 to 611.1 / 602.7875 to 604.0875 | -0.027 nm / 0.561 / 0.602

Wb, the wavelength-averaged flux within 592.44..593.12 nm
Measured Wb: 0.604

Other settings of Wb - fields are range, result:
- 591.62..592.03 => 0.656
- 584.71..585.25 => 0.632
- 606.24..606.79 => 0.646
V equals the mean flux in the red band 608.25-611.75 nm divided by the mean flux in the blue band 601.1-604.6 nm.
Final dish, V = 1.0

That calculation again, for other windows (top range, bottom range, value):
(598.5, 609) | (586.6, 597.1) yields 1.02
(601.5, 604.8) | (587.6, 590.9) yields 1.12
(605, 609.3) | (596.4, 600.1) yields 0.97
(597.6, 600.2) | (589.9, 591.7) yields 1.08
